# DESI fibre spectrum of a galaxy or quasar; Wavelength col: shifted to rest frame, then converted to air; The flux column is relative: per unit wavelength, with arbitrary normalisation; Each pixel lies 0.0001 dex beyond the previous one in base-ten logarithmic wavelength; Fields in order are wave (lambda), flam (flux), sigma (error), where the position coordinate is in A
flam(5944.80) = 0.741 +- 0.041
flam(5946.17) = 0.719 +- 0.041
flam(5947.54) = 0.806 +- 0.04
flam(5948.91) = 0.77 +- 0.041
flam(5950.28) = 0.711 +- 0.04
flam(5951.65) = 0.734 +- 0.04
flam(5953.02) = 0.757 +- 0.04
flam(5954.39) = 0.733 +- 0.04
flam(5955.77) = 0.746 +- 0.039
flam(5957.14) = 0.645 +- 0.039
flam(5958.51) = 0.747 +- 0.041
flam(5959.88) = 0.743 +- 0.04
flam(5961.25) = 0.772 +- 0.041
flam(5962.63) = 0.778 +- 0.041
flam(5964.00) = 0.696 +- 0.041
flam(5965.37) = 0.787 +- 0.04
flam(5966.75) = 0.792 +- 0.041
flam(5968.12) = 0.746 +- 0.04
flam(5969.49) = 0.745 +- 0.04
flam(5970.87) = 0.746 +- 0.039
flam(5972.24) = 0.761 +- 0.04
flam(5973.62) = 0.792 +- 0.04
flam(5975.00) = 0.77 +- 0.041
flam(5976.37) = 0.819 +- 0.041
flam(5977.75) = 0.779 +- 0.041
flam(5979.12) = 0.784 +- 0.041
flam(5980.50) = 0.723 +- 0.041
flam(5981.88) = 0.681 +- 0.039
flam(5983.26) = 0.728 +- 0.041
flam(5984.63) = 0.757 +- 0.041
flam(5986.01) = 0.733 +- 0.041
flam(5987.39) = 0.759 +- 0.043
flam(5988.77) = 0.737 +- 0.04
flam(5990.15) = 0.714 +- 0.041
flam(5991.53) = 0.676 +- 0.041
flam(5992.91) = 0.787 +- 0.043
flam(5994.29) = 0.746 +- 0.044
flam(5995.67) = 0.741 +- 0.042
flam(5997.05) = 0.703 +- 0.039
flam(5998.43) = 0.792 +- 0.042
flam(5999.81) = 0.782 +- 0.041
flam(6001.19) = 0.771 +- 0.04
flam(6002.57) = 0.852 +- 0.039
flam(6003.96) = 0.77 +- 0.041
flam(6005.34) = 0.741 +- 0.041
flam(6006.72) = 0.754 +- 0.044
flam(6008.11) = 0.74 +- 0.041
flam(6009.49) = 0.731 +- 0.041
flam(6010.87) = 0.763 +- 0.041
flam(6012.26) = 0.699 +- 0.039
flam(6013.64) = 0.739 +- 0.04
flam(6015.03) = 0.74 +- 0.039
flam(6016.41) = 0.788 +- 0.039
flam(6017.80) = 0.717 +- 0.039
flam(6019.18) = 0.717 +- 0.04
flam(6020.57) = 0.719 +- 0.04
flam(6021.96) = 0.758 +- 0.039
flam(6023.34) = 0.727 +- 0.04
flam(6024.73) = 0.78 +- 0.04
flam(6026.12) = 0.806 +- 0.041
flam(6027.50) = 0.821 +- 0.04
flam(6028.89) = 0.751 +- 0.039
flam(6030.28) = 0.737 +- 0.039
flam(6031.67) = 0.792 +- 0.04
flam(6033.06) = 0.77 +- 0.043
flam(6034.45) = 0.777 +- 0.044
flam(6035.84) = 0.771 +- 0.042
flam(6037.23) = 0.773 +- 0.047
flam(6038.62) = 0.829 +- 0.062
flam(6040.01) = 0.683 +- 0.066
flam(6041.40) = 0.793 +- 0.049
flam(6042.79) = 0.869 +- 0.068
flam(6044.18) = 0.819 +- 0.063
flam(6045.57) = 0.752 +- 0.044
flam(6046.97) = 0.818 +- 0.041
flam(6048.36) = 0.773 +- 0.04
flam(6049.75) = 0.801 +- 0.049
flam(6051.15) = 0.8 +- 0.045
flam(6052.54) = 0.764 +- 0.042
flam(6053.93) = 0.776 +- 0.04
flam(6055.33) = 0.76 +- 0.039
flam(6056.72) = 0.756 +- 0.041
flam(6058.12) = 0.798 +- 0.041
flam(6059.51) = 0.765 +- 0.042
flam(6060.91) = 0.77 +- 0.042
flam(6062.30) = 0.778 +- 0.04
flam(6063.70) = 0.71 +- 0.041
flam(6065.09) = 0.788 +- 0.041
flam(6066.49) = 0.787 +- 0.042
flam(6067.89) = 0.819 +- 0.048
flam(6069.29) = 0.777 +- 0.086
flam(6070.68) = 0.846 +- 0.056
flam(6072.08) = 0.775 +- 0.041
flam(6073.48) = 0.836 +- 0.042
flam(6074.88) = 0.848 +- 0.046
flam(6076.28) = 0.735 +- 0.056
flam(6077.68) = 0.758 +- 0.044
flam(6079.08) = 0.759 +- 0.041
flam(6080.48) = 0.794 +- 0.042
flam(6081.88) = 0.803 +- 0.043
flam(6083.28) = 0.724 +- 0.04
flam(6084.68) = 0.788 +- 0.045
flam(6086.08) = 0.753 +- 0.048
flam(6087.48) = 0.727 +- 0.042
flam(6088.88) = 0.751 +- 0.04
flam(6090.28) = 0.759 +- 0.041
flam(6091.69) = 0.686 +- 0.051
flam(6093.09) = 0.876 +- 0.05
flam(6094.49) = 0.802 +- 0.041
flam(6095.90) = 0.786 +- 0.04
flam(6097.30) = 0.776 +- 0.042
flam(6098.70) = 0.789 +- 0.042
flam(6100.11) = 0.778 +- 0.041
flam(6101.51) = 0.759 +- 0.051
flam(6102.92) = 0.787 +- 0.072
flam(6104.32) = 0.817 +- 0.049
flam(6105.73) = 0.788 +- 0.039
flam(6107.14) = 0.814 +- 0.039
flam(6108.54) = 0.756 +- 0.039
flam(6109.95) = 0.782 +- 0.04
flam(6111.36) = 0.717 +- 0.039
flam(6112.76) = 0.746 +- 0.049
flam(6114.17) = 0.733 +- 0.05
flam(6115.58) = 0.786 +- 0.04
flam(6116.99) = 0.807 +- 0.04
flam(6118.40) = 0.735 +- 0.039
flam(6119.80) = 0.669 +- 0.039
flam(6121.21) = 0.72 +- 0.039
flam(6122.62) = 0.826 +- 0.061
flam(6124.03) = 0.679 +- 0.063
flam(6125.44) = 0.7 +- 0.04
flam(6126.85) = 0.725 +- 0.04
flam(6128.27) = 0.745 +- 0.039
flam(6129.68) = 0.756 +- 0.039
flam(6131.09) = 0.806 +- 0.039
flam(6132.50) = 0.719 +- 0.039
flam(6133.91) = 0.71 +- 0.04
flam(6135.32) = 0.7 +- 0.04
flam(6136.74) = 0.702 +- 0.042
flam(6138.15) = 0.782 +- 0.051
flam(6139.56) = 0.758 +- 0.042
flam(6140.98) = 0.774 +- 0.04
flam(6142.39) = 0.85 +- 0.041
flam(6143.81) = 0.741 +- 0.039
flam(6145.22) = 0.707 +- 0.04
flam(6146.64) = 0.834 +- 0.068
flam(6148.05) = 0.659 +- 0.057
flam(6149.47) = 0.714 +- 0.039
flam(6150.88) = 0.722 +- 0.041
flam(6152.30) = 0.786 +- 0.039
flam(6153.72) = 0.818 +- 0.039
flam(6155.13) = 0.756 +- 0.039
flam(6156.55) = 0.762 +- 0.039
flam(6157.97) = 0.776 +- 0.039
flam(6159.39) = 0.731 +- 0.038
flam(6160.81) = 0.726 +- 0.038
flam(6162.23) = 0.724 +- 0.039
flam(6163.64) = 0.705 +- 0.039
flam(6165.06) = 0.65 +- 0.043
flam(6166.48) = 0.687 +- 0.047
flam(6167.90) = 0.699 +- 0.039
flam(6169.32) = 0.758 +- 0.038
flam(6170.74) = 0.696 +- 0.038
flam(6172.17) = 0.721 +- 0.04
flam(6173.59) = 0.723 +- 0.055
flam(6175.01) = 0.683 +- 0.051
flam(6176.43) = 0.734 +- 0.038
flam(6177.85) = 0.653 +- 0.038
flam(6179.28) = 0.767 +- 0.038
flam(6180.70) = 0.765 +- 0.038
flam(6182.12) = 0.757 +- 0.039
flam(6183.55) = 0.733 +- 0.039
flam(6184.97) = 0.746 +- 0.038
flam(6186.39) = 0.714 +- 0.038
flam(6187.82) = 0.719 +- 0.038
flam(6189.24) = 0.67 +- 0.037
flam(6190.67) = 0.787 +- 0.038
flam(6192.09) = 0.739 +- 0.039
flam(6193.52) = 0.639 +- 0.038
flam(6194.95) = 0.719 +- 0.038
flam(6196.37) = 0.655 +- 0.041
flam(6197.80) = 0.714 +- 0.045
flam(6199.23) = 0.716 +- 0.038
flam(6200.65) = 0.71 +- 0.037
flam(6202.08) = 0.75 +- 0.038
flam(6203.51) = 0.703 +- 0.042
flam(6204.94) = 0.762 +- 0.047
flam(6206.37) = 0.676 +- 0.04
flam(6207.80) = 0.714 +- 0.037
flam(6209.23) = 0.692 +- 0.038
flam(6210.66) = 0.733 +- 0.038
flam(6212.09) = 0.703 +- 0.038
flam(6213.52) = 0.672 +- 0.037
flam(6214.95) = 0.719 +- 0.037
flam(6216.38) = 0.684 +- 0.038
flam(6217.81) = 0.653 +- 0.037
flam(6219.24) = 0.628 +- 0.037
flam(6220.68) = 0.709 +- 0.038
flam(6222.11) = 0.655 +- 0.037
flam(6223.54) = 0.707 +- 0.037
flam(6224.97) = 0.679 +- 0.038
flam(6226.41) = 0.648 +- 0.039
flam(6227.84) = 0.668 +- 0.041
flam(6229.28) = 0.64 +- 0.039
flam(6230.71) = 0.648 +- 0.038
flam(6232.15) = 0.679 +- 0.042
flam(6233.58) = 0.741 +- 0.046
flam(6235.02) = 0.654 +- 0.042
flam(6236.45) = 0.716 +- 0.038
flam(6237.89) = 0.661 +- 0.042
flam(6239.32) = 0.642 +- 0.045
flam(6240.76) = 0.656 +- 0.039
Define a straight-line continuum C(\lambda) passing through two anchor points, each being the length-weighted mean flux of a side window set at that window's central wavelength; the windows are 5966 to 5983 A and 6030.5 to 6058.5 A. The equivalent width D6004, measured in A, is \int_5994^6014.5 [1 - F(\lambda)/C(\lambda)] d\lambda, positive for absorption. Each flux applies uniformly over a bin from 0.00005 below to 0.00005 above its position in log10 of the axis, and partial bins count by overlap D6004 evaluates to 0.40 A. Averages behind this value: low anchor 0.76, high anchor 0.783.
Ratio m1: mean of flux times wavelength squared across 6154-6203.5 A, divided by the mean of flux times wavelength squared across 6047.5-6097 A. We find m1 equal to 1.0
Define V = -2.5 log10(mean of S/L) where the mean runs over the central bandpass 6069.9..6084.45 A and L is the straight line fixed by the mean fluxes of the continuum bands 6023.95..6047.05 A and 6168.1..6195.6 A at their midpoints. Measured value -0.03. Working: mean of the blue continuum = 0.783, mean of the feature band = 0.788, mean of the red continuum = 0.722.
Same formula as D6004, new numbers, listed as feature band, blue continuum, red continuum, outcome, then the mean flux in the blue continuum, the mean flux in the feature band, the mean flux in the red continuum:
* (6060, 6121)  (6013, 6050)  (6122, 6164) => -1.2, 0.771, 0.773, 0.747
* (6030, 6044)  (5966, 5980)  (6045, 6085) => -0.1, 0.773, 0.782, 0.781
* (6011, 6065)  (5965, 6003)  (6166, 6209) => -1.6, 0.756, 0.769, 0.717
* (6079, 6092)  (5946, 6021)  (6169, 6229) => -0.5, 0.749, 0.756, 0.706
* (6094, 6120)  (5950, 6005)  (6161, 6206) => -1.5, 0.751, 0.772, 0.716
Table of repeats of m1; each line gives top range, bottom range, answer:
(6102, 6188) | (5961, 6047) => 1.02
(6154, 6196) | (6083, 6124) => 0.97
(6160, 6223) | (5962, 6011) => 1.00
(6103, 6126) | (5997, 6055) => 1.01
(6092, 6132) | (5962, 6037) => 1.05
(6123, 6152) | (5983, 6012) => 1.03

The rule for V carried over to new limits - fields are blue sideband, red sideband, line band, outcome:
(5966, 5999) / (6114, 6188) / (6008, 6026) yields 0.01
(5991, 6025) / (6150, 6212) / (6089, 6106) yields -0.07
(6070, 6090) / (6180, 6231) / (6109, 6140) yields 0.01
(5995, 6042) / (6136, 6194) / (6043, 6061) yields -0.04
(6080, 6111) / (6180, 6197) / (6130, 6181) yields 0.01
